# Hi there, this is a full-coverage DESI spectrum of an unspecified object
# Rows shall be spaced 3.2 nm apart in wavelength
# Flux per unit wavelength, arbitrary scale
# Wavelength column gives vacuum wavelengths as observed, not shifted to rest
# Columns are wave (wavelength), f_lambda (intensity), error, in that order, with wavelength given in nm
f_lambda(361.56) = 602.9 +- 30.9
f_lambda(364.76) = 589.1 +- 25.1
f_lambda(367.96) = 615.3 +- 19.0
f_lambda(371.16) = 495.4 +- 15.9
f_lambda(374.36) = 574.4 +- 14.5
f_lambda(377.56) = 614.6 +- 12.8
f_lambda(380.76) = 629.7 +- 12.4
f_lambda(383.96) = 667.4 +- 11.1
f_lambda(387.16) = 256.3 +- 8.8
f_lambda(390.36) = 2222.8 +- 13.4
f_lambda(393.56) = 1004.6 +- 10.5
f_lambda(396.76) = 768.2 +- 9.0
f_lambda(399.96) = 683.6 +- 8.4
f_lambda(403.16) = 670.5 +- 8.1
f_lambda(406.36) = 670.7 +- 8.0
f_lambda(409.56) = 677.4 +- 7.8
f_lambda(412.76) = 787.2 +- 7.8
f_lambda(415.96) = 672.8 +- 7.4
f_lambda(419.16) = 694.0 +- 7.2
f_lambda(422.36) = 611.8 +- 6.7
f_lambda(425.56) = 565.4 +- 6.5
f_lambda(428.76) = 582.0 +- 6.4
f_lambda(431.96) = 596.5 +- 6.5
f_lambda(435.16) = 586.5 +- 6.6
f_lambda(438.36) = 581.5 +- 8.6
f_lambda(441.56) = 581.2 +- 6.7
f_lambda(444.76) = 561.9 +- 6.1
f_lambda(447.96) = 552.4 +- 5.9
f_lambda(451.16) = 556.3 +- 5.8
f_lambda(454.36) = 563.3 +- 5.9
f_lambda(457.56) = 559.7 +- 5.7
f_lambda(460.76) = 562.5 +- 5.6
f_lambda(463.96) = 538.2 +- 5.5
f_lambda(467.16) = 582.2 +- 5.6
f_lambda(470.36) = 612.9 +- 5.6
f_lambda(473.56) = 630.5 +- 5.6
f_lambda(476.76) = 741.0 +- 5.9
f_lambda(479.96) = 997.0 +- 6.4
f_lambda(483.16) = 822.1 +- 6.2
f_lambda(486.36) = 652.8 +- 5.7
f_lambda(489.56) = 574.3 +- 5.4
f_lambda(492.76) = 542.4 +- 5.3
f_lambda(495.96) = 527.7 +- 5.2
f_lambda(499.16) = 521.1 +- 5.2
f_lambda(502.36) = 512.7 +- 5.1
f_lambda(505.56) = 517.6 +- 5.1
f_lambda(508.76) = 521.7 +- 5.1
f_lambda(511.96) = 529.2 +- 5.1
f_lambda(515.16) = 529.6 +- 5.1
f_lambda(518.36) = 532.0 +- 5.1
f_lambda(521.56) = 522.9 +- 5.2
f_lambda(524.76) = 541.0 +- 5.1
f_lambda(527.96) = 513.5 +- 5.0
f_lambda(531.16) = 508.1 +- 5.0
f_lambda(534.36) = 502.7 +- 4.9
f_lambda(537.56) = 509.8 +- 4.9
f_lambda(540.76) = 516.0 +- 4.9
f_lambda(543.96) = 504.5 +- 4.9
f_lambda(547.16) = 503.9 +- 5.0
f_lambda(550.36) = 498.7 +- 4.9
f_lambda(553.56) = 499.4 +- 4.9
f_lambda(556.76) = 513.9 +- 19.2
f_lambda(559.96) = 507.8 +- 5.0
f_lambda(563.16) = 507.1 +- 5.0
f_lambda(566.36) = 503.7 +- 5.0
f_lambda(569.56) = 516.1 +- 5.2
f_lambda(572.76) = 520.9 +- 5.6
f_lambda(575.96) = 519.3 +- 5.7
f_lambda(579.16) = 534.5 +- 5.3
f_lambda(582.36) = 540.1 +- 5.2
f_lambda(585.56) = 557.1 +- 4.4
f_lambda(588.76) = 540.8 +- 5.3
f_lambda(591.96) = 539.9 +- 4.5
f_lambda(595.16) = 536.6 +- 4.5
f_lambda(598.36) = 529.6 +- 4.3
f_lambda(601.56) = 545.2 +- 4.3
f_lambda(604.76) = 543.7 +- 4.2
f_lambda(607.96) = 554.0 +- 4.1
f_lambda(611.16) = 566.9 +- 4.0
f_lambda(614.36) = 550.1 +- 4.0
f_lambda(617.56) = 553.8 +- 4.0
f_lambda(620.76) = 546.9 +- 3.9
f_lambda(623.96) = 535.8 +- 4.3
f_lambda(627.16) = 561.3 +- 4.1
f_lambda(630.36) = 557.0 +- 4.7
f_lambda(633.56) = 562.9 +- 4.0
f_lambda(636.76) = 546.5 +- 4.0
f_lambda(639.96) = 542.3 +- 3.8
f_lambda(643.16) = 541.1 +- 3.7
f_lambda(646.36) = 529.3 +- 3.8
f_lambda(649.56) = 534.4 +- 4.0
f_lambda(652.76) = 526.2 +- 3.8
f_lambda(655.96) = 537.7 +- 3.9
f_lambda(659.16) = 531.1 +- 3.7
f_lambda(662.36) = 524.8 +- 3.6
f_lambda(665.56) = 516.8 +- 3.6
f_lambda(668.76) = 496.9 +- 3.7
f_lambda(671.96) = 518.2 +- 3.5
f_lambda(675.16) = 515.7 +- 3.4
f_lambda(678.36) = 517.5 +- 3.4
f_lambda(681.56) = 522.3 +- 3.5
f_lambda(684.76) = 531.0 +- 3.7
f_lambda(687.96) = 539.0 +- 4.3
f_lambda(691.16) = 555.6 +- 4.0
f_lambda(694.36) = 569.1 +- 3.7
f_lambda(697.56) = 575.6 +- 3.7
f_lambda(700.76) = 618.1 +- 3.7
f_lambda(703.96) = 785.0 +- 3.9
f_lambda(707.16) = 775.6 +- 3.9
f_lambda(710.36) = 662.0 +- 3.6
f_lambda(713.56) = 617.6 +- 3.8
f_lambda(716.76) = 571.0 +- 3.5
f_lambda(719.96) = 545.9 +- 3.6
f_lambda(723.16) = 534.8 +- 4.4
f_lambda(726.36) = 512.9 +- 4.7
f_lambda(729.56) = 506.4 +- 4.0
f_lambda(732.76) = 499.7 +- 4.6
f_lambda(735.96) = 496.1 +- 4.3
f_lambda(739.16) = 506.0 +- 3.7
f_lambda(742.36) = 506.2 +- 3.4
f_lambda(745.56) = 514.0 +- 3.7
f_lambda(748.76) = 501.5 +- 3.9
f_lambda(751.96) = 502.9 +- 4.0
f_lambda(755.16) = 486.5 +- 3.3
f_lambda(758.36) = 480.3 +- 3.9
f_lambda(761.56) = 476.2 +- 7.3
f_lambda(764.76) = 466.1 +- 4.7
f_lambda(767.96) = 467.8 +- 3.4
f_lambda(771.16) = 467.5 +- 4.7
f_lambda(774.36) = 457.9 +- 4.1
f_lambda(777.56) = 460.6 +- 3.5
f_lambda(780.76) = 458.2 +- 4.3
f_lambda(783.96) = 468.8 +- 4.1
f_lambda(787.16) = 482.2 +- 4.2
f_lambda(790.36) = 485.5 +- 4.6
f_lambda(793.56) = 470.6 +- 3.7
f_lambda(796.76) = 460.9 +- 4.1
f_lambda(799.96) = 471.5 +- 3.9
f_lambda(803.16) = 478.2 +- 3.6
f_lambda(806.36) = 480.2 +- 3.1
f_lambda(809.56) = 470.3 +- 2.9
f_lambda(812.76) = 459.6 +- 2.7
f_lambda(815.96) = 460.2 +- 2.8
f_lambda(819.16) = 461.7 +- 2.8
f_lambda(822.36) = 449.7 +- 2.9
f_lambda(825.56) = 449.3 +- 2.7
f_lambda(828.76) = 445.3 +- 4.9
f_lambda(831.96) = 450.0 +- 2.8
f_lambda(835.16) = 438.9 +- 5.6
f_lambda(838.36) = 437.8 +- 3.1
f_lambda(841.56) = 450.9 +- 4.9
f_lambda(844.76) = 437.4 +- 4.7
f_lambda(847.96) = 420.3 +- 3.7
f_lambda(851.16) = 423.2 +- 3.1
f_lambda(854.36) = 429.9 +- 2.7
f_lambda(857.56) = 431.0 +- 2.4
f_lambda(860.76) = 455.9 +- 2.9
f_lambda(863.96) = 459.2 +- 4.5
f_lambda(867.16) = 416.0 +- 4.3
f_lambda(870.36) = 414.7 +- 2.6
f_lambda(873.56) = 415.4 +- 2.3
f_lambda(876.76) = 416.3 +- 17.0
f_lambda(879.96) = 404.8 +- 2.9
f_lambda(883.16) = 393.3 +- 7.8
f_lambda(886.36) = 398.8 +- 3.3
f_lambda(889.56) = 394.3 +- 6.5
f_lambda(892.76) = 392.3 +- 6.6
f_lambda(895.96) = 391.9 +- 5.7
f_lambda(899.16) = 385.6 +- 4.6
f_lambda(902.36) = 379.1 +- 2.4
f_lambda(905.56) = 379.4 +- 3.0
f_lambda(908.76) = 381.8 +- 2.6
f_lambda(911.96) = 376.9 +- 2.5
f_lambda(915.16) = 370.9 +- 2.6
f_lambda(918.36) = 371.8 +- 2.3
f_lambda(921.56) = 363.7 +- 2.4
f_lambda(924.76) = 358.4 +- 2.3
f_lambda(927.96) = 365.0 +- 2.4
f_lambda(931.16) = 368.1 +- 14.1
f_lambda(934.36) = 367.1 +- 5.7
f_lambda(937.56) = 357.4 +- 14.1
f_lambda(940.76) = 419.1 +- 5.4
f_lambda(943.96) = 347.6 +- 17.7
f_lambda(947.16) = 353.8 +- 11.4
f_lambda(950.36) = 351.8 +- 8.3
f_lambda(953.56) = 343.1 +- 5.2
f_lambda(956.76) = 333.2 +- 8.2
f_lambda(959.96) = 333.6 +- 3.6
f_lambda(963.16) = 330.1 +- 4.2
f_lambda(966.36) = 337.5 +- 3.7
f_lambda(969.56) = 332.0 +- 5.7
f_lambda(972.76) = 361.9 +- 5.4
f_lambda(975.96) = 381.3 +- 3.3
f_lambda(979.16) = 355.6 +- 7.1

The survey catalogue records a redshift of 1.523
